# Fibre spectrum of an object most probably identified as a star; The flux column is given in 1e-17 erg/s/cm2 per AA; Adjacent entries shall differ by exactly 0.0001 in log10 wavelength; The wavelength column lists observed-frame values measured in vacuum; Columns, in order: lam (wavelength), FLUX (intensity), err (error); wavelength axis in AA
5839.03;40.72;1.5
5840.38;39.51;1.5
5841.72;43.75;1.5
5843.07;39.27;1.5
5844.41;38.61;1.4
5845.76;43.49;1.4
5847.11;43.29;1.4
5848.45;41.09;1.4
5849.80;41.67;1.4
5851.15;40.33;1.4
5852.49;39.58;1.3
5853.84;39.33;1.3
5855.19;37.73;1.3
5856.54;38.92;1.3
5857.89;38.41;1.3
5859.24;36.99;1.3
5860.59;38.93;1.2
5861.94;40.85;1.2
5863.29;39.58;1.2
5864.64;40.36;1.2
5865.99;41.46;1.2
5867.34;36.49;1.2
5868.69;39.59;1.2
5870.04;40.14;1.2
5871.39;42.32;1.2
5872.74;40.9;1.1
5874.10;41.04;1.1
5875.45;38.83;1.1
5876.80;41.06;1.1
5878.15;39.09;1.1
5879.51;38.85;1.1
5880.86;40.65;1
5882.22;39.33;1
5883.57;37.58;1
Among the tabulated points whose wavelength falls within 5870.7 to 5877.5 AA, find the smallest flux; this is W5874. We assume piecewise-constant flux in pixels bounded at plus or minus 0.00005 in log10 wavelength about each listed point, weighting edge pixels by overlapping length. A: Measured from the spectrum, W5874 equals 38.83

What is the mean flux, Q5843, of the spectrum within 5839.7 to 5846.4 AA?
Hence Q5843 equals 40.9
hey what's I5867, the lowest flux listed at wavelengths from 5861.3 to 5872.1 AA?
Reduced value 36.49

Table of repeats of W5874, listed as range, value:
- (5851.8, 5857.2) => 37.73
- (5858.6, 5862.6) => 36.99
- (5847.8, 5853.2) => 39.58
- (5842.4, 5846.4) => 38.61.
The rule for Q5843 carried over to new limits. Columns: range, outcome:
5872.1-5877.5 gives 40.5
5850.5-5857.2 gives 39.2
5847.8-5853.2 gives 40.7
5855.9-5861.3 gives 38.3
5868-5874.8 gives 40.8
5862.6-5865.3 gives 40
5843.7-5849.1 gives 41.6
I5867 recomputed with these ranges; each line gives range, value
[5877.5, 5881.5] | 38.85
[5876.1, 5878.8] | 39.09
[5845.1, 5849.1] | 41.09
